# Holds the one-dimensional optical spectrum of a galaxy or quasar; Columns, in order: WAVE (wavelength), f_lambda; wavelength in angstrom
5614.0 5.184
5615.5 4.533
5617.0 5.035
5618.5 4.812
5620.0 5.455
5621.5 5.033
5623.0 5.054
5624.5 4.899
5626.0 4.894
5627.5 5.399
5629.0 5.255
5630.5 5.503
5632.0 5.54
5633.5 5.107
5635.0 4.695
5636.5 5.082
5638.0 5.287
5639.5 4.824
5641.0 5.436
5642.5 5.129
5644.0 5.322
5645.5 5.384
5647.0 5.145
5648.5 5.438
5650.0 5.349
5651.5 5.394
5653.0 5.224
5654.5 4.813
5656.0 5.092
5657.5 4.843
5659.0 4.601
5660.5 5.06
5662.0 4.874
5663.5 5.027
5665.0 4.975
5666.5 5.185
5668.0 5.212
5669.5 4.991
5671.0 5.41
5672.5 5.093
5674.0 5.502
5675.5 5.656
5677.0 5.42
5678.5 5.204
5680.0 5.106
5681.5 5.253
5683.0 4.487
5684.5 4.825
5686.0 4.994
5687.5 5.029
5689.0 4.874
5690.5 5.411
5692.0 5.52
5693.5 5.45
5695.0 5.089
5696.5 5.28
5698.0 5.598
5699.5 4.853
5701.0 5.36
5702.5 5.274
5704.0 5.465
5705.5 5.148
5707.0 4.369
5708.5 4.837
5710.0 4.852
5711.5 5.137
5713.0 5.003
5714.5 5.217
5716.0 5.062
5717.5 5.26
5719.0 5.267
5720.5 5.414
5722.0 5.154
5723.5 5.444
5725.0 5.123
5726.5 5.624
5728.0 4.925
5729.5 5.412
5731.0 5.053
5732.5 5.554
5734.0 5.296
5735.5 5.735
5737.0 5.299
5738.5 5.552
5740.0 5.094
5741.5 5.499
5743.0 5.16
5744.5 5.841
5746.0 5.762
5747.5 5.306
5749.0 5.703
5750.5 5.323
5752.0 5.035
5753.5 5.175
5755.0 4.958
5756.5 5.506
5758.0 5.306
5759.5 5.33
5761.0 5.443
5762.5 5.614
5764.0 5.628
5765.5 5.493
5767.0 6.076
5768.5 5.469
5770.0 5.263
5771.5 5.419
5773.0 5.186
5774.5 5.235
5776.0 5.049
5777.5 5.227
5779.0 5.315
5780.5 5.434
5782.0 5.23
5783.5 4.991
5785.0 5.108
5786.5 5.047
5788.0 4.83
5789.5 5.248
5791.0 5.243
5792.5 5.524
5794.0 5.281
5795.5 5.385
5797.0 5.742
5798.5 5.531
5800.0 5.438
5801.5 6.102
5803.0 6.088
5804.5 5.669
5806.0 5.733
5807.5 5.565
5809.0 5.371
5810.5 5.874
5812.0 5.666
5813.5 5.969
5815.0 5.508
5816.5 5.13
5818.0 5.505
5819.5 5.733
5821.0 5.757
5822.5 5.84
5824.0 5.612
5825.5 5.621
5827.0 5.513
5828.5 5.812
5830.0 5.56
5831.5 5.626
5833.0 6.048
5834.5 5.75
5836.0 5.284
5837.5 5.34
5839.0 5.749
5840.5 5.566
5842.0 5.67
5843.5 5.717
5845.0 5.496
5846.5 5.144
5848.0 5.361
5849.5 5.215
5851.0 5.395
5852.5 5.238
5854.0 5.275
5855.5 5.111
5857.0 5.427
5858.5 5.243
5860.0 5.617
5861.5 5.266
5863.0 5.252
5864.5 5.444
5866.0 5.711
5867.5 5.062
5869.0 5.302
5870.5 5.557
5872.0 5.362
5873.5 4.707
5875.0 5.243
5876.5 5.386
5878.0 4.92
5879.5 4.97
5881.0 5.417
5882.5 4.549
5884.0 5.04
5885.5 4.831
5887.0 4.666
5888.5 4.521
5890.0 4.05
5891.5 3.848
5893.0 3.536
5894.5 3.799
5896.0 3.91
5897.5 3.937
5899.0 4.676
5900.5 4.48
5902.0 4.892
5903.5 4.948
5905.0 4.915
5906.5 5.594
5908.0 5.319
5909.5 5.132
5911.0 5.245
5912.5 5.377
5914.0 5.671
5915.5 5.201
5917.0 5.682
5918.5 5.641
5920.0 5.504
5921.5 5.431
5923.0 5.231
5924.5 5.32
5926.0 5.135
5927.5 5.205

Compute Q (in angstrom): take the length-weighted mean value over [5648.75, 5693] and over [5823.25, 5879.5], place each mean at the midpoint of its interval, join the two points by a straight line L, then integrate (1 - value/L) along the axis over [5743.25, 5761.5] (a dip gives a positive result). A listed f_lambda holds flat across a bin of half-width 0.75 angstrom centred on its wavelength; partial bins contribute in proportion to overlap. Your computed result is -0.4 angstrom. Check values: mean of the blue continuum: 5.12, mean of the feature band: 5.38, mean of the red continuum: 5.42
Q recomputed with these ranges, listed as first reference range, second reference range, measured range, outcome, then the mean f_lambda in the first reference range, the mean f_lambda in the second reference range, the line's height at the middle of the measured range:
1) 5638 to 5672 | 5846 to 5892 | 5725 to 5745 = -0.99 angstrom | 5.13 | 5.11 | 5.12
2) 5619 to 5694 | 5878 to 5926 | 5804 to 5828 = -3.14 angstrom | 5.15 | 4.89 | 4.98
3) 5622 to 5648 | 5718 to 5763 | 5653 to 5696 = 1.11 angstrom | 5.18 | 5.36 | 5.24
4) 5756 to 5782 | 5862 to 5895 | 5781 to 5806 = -0.60 angstrom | 5.41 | 4.88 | 5.29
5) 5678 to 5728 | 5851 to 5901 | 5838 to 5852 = -1.50 angstrom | 5.15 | 4.9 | 4.94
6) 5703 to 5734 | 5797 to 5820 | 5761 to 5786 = 0.50 angstrom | 5.17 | 5.66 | 5.47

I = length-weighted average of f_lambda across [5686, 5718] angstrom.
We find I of 5.14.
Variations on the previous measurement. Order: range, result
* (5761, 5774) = 5.51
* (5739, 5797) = 5.34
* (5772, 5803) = 5.33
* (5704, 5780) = 5.31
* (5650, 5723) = 5.13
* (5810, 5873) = 5.5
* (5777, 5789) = 5.15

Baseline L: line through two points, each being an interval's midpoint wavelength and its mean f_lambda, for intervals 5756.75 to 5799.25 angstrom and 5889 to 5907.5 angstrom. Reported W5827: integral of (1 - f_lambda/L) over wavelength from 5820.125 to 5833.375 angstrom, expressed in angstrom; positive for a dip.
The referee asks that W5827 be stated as -2.0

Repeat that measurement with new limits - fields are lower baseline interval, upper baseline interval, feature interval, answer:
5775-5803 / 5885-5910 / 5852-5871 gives -2.2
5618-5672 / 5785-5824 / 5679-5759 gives 1.4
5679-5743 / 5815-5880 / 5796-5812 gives -1.0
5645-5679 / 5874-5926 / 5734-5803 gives -4.6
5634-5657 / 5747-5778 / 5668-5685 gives 0.1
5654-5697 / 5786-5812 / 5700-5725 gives 0.5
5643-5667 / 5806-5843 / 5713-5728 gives 0.2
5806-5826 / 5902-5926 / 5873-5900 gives 4.3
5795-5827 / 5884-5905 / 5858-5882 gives -2.7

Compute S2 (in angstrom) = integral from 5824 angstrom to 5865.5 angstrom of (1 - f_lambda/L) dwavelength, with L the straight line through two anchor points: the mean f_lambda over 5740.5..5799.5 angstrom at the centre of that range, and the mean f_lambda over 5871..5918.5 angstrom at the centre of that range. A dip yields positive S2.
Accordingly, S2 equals -3.5 angstrom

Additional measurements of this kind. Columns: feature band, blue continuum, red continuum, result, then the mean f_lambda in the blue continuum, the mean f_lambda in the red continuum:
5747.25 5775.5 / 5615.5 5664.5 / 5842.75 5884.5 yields -1.1 angstrom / 5.12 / 5.27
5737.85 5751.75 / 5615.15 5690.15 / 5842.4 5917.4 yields -1.0 angstrom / 5.12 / 5.03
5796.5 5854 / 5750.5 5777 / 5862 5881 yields -3.3 angstrom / 5.36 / 5.25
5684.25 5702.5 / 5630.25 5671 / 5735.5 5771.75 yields 0.2 angstrom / 5.13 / 5.43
